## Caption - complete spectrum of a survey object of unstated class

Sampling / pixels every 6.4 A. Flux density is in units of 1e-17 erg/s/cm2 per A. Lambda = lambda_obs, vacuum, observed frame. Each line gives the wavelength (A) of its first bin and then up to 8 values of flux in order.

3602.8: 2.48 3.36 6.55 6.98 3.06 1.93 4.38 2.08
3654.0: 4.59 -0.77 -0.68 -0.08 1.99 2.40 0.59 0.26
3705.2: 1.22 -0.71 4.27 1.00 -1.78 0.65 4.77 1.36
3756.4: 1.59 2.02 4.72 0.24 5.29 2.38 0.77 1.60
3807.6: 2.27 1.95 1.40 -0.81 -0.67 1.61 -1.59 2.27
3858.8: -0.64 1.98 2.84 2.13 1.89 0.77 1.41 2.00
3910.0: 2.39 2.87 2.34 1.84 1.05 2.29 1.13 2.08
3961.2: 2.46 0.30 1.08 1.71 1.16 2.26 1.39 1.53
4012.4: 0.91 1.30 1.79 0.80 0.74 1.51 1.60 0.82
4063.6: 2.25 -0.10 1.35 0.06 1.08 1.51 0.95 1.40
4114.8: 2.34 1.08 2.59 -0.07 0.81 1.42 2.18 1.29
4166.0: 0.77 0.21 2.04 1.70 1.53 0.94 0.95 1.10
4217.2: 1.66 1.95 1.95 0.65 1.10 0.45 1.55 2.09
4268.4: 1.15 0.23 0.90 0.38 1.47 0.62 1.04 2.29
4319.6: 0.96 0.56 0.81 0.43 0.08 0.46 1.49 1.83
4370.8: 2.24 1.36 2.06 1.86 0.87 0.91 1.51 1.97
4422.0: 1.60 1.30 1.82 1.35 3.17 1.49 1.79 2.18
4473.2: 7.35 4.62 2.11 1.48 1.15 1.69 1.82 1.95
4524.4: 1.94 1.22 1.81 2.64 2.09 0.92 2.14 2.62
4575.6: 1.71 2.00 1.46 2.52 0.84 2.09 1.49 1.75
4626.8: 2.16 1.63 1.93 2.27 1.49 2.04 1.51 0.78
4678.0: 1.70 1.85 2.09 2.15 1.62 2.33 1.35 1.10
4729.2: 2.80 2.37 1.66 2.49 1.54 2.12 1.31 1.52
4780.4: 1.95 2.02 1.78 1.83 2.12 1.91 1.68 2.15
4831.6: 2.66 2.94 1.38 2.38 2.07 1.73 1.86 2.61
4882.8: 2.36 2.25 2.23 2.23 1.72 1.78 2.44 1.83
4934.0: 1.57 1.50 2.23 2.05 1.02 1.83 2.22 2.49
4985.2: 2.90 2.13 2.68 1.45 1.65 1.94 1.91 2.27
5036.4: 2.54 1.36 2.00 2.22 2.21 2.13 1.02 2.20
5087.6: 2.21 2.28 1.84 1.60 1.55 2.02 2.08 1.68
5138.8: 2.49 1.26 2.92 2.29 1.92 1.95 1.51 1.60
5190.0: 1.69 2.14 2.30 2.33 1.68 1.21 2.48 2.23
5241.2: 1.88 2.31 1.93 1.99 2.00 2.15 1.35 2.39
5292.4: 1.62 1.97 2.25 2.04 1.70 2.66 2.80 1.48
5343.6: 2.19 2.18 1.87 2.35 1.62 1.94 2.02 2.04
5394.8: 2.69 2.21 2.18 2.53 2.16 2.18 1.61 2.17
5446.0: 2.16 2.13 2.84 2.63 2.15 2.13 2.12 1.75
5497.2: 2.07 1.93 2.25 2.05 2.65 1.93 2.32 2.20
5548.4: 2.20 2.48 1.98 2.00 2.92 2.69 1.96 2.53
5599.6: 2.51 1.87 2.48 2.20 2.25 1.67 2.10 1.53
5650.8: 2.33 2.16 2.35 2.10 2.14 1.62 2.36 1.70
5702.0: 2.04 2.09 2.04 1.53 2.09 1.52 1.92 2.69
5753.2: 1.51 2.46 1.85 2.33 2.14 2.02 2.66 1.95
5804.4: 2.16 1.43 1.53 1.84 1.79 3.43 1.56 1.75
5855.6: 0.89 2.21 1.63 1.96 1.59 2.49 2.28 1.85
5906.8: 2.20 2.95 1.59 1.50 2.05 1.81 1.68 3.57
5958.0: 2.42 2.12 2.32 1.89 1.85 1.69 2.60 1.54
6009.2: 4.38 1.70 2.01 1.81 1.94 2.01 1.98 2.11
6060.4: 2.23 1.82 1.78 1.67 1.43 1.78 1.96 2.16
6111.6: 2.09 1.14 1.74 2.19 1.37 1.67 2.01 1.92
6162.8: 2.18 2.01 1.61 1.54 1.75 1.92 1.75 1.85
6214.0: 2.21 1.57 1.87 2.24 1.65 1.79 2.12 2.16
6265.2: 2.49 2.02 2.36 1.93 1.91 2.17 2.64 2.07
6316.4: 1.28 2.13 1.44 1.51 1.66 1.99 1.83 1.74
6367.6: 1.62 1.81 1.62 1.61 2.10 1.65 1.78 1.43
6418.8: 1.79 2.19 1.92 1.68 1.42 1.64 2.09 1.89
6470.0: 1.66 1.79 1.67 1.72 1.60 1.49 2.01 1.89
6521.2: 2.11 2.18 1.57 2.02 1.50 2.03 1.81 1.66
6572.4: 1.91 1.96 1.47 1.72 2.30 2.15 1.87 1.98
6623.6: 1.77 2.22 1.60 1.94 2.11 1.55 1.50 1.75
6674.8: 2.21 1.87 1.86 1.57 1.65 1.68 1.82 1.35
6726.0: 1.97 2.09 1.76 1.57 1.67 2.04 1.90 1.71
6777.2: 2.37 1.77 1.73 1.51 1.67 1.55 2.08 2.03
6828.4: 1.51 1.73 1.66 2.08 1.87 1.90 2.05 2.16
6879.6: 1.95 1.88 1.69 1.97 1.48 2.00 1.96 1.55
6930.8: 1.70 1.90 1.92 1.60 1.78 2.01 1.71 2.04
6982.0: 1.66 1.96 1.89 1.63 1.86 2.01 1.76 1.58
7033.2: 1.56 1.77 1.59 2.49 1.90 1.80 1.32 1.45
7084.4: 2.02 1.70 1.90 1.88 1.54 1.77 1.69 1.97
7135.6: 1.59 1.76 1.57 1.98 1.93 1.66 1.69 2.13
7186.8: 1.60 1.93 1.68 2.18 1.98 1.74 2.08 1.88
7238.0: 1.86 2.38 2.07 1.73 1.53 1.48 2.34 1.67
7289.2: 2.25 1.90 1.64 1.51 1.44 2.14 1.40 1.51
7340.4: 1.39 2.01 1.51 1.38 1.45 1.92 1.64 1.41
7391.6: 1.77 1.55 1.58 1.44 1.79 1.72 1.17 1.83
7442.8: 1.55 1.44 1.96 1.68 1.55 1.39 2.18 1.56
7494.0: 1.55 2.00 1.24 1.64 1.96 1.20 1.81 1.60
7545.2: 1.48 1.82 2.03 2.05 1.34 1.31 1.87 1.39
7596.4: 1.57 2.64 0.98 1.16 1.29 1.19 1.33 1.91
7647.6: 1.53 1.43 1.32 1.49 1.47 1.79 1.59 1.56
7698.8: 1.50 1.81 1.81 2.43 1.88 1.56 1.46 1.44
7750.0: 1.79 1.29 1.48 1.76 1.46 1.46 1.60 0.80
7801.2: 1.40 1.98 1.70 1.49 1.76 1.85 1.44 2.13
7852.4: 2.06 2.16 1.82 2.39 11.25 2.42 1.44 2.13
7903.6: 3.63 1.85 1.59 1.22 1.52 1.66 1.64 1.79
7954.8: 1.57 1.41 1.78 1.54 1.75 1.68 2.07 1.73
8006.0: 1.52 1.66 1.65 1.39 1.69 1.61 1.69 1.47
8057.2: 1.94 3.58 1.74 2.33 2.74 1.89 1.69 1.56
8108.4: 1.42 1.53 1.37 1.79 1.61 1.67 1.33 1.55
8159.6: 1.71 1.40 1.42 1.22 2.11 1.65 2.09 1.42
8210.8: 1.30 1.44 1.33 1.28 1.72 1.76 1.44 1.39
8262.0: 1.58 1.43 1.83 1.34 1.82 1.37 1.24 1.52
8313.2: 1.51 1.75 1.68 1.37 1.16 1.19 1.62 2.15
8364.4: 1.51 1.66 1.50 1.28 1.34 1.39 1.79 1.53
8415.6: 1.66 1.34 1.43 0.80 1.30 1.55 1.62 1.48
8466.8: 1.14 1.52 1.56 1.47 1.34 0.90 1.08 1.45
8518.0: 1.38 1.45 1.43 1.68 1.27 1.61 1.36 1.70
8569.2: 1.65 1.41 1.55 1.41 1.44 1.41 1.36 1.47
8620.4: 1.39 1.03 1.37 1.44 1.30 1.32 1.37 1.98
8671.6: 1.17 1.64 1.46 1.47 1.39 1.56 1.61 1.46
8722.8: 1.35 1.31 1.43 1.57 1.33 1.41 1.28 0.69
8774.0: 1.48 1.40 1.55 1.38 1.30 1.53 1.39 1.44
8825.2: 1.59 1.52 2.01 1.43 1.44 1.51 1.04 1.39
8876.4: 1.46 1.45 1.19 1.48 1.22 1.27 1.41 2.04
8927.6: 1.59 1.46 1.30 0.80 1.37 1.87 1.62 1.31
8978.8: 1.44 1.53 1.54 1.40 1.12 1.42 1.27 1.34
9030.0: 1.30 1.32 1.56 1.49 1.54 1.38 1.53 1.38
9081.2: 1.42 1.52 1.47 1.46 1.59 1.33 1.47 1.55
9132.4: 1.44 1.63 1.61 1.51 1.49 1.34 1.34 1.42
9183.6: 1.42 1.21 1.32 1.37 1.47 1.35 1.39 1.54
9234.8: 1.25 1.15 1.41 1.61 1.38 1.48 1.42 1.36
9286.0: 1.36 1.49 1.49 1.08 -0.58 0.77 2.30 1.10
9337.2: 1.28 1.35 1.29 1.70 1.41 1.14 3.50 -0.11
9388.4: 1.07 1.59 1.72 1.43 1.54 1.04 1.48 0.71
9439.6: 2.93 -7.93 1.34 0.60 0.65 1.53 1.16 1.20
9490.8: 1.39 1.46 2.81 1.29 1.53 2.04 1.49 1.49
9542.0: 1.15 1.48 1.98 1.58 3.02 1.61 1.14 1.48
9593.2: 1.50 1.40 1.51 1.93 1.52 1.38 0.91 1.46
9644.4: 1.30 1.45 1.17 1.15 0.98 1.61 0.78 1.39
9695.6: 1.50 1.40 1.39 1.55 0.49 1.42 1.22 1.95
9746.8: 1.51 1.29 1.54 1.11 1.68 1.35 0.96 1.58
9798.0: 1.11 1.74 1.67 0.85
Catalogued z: 0.20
